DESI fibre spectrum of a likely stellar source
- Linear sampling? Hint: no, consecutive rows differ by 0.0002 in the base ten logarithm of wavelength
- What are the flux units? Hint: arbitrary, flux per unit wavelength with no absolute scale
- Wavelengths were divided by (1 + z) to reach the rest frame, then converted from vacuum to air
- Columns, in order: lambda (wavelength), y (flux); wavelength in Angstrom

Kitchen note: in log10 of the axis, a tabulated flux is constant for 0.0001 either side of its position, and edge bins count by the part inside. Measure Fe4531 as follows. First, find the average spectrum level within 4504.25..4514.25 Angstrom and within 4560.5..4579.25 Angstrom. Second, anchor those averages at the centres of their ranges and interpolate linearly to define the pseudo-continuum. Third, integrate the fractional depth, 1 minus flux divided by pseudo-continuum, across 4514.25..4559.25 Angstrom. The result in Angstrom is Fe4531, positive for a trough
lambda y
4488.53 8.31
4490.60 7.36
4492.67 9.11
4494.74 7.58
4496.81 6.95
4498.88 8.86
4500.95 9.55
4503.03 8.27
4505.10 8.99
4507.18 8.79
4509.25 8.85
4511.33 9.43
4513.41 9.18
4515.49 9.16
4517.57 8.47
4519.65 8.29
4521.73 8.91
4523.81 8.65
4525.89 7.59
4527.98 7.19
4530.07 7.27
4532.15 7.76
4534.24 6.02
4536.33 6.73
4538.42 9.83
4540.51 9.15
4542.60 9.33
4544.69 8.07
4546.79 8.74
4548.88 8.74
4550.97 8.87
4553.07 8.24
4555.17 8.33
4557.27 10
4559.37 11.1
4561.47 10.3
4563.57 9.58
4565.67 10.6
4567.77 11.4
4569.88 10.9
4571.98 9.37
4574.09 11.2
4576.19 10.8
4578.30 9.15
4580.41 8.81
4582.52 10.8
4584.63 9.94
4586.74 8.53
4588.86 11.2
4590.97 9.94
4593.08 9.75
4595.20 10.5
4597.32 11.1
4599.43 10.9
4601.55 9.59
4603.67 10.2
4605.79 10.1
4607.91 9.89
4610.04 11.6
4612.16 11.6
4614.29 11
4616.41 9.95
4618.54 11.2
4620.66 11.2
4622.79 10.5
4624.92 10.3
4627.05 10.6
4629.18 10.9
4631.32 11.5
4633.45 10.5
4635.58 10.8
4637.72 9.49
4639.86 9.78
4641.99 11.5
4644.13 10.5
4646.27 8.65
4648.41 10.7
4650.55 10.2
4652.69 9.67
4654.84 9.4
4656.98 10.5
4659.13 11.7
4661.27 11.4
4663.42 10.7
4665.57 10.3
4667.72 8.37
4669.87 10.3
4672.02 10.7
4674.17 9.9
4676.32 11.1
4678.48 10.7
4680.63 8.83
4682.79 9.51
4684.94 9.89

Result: 5.8 Angstrom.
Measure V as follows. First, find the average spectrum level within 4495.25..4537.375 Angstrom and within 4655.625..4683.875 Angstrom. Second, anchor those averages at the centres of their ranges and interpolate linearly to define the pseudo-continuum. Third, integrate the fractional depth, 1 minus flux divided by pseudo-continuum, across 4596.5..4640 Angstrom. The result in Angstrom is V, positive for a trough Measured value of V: -4.6 Angstrom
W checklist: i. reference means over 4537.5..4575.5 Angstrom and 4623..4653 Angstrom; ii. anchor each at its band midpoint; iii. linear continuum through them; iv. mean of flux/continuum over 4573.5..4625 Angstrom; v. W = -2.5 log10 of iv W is -0.04 mag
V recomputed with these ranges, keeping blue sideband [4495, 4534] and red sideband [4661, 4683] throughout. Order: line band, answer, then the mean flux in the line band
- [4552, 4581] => -3.35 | 10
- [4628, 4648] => -1.34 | 10.4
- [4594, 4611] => -2.01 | 10.5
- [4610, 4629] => -2.57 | 10.8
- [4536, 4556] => 0.14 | 8.67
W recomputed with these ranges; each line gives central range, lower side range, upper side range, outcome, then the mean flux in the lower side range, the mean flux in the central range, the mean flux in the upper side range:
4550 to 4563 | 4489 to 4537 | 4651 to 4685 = -0.082 mag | 8.23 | 9.48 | 10.2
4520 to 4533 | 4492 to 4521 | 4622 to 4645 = 0.135 mag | 8.67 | 7.92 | 10.6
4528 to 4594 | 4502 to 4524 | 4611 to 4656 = 0.019 mag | 8.83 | 9.34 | 10.5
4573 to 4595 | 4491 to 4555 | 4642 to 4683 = -0.094 mag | 8.41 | 10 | 10.2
